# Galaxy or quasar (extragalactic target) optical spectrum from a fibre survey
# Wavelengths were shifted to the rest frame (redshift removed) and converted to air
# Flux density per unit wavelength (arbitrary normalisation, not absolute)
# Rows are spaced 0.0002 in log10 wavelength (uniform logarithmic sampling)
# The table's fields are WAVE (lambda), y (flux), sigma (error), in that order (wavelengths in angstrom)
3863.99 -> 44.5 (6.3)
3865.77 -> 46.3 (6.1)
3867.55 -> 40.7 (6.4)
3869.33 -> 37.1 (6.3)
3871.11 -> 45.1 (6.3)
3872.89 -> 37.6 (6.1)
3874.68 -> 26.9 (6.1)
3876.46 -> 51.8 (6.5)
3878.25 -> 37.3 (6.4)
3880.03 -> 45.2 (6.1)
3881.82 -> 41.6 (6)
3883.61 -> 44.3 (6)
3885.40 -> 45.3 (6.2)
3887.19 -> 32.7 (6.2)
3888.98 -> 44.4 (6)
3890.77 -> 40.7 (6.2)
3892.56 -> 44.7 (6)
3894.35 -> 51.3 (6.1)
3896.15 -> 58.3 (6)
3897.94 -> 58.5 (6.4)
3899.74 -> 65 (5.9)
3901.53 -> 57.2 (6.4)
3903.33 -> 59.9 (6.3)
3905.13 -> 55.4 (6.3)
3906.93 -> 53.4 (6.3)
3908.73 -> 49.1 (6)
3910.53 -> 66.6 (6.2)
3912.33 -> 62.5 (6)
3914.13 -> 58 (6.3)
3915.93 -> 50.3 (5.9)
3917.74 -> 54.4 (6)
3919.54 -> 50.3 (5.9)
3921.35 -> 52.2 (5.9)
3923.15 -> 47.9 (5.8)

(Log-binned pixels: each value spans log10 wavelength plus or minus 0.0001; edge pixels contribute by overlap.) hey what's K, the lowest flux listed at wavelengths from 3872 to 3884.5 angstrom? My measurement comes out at 26.9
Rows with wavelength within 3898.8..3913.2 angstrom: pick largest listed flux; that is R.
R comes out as 66.6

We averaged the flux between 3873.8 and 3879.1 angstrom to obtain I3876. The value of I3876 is 38.7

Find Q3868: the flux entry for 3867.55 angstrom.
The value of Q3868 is 40.7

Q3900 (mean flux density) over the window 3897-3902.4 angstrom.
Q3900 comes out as 60.3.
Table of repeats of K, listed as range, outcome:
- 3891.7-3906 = 44.7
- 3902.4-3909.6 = 49.1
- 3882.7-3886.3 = 44.3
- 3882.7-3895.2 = 32.7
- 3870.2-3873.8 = 37.6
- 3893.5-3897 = 51.3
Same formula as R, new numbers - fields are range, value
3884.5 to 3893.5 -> 45.3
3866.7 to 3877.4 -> 51.8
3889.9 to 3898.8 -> 58.5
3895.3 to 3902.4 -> 65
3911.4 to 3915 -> 62.5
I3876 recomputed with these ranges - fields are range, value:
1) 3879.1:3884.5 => 43.7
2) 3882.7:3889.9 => 41.7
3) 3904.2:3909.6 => 52.7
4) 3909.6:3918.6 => 58.3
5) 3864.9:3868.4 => 43.5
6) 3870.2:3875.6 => 36.7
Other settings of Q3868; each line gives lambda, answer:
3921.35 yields 52.2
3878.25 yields 37.3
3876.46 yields 51.8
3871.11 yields 45.1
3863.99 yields 44.5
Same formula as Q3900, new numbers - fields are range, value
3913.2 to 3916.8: 54.3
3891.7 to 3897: 51.4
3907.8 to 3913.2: 59.4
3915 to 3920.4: 51.7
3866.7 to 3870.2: 38.9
